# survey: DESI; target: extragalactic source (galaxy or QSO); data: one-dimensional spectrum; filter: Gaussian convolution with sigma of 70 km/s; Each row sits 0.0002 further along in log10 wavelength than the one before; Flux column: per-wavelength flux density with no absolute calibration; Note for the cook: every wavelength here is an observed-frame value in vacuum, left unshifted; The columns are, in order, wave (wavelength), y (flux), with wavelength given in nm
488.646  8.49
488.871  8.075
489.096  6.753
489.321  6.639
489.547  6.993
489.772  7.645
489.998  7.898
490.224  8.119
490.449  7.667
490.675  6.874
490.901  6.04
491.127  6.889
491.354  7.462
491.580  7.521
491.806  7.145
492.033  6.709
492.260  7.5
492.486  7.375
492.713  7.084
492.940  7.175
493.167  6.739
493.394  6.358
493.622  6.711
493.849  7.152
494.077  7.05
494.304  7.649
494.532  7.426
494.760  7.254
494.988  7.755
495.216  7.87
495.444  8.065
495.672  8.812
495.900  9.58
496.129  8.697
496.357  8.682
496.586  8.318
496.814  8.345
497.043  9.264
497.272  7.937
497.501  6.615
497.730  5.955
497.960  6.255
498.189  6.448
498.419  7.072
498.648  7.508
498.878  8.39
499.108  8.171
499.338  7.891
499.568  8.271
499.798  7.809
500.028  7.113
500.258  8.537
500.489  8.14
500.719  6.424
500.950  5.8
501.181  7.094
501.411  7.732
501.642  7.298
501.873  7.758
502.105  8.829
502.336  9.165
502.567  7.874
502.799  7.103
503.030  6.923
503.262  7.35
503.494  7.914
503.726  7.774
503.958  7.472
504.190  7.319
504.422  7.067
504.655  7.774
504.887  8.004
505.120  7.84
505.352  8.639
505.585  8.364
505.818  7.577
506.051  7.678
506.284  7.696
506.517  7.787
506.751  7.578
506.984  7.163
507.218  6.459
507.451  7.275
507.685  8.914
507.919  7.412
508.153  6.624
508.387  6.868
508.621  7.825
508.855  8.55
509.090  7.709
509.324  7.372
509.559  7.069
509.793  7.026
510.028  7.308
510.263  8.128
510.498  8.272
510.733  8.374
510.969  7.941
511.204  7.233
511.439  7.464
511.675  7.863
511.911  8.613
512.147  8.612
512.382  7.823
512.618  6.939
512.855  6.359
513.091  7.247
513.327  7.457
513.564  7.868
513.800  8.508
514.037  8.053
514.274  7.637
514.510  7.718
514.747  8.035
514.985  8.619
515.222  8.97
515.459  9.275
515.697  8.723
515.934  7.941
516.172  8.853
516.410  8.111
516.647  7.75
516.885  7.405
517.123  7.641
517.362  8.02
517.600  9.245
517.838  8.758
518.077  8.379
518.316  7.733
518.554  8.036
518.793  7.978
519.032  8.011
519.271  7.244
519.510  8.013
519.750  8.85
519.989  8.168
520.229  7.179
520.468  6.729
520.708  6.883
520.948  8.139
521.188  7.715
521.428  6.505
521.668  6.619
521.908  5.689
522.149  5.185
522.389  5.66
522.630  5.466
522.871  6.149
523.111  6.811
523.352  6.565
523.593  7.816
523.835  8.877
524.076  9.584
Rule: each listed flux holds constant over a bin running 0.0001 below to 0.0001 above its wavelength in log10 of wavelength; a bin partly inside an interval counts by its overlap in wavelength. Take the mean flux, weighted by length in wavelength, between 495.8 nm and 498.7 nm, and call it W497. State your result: 7.74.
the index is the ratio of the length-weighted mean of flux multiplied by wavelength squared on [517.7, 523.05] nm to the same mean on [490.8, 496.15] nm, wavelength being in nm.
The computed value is 1.1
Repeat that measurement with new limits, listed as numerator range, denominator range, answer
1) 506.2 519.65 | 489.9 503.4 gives 1.11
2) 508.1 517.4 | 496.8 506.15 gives 1.08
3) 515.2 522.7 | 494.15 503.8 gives 1.07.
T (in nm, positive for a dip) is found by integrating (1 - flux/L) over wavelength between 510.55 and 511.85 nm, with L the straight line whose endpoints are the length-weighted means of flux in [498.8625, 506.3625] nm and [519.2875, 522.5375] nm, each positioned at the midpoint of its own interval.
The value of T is -0.08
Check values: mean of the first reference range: 7.71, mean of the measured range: 7.83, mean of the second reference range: 7.02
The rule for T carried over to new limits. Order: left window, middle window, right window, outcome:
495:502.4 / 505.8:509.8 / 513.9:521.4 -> 0.22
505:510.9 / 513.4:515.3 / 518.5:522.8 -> -0.20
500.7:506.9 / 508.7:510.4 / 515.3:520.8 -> 0.04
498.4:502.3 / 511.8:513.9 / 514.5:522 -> 0.04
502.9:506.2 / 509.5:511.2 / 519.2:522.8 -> -0.07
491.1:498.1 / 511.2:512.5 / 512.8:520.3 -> -0.01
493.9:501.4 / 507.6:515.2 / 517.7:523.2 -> -0.35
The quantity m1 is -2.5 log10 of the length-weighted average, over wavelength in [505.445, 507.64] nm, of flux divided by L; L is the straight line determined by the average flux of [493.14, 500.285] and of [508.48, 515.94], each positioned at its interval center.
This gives 0.03 mag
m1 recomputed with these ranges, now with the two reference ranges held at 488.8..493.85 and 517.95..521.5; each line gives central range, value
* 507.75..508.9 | 0.005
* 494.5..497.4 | -0.152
